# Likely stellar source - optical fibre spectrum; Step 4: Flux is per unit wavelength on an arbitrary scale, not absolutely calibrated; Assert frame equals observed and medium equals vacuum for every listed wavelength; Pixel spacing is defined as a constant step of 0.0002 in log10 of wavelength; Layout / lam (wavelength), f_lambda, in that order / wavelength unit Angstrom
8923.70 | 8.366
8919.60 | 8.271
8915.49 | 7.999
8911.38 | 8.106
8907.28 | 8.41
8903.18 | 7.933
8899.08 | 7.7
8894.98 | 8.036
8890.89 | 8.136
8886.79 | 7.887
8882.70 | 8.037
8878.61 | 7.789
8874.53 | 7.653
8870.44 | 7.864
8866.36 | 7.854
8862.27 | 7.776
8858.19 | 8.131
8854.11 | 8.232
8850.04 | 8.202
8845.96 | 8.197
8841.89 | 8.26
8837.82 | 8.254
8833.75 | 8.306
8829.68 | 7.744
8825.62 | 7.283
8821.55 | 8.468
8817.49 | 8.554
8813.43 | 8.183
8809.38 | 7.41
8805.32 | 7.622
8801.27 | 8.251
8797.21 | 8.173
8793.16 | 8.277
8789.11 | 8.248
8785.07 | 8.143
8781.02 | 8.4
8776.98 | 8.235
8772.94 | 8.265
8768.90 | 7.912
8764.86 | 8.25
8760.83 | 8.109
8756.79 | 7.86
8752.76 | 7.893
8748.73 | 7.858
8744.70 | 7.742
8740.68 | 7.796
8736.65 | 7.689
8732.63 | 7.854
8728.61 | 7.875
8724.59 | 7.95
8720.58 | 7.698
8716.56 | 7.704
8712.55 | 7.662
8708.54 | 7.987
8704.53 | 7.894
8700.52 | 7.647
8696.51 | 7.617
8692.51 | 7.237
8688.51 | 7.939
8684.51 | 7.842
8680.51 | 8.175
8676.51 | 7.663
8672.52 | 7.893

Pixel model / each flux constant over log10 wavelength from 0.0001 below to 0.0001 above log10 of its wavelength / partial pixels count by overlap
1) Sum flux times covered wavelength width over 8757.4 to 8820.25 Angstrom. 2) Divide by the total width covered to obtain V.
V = 8.13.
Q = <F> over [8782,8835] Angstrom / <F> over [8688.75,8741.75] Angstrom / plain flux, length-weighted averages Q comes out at 1.0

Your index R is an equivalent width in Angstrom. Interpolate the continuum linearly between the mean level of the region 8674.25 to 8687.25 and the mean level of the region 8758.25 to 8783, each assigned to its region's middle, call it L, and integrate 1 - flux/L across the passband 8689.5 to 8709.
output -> 0.7 Angstrom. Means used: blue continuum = 7.9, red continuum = 8.19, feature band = 7.67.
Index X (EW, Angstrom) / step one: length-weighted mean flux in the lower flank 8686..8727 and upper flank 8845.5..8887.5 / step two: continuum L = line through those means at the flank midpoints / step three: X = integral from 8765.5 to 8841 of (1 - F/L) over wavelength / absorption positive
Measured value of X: -2.21 Angstrom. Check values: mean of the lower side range 7.74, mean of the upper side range 7.96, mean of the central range 8.1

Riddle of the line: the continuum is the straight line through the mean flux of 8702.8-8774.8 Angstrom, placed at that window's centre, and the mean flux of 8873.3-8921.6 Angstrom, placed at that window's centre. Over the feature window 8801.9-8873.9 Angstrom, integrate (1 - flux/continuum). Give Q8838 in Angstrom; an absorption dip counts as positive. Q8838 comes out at -0.52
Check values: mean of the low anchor 7.89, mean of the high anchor 8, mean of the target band 8.02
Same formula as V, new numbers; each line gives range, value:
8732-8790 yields 8.02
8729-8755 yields 7.81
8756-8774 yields 8.08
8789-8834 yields 8.02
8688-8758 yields 7.77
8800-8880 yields 8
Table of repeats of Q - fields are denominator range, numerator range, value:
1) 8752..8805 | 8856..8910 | 0.98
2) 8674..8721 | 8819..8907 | 1.03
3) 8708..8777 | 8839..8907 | 1.01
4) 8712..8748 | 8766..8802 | 1.05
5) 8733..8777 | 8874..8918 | 1.00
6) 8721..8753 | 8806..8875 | 1.03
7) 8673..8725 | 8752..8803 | 1.05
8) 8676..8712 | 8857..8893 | 1.02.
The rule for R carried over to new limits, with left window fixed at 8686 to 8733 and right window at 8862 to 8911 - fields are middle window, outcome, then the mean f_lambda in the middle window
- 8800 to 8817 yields -0.12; 7.92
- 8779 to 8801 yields -1.16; 8.25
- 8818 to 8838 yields -0.39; 8.03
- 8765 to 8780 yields -0.67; 8.17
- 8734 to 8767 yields -0.44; 7.9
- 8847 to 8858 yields -0.42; 8.2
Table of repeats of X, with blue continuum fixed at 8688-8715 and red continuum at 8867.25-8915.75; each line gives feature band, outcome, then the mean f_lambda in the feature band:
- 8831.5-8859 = -1.2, 8.23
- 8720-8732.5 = -0.2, 7.86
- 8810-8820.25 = -0.5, 8.25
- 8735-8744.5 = 0.0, 7.74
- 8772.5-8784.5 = -0.7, 8.28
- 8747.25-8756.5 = -0.1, 7.87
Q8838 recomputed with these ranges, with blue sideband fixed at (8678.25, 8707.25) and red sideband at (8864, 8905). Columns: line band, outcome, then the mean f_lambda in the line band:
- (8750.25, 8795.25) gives -1.9 Angstrom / 8.14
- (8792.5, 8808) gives -0.4 Angstrom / 8.03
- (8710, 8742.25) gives 0.0 Angstrom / 7.78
